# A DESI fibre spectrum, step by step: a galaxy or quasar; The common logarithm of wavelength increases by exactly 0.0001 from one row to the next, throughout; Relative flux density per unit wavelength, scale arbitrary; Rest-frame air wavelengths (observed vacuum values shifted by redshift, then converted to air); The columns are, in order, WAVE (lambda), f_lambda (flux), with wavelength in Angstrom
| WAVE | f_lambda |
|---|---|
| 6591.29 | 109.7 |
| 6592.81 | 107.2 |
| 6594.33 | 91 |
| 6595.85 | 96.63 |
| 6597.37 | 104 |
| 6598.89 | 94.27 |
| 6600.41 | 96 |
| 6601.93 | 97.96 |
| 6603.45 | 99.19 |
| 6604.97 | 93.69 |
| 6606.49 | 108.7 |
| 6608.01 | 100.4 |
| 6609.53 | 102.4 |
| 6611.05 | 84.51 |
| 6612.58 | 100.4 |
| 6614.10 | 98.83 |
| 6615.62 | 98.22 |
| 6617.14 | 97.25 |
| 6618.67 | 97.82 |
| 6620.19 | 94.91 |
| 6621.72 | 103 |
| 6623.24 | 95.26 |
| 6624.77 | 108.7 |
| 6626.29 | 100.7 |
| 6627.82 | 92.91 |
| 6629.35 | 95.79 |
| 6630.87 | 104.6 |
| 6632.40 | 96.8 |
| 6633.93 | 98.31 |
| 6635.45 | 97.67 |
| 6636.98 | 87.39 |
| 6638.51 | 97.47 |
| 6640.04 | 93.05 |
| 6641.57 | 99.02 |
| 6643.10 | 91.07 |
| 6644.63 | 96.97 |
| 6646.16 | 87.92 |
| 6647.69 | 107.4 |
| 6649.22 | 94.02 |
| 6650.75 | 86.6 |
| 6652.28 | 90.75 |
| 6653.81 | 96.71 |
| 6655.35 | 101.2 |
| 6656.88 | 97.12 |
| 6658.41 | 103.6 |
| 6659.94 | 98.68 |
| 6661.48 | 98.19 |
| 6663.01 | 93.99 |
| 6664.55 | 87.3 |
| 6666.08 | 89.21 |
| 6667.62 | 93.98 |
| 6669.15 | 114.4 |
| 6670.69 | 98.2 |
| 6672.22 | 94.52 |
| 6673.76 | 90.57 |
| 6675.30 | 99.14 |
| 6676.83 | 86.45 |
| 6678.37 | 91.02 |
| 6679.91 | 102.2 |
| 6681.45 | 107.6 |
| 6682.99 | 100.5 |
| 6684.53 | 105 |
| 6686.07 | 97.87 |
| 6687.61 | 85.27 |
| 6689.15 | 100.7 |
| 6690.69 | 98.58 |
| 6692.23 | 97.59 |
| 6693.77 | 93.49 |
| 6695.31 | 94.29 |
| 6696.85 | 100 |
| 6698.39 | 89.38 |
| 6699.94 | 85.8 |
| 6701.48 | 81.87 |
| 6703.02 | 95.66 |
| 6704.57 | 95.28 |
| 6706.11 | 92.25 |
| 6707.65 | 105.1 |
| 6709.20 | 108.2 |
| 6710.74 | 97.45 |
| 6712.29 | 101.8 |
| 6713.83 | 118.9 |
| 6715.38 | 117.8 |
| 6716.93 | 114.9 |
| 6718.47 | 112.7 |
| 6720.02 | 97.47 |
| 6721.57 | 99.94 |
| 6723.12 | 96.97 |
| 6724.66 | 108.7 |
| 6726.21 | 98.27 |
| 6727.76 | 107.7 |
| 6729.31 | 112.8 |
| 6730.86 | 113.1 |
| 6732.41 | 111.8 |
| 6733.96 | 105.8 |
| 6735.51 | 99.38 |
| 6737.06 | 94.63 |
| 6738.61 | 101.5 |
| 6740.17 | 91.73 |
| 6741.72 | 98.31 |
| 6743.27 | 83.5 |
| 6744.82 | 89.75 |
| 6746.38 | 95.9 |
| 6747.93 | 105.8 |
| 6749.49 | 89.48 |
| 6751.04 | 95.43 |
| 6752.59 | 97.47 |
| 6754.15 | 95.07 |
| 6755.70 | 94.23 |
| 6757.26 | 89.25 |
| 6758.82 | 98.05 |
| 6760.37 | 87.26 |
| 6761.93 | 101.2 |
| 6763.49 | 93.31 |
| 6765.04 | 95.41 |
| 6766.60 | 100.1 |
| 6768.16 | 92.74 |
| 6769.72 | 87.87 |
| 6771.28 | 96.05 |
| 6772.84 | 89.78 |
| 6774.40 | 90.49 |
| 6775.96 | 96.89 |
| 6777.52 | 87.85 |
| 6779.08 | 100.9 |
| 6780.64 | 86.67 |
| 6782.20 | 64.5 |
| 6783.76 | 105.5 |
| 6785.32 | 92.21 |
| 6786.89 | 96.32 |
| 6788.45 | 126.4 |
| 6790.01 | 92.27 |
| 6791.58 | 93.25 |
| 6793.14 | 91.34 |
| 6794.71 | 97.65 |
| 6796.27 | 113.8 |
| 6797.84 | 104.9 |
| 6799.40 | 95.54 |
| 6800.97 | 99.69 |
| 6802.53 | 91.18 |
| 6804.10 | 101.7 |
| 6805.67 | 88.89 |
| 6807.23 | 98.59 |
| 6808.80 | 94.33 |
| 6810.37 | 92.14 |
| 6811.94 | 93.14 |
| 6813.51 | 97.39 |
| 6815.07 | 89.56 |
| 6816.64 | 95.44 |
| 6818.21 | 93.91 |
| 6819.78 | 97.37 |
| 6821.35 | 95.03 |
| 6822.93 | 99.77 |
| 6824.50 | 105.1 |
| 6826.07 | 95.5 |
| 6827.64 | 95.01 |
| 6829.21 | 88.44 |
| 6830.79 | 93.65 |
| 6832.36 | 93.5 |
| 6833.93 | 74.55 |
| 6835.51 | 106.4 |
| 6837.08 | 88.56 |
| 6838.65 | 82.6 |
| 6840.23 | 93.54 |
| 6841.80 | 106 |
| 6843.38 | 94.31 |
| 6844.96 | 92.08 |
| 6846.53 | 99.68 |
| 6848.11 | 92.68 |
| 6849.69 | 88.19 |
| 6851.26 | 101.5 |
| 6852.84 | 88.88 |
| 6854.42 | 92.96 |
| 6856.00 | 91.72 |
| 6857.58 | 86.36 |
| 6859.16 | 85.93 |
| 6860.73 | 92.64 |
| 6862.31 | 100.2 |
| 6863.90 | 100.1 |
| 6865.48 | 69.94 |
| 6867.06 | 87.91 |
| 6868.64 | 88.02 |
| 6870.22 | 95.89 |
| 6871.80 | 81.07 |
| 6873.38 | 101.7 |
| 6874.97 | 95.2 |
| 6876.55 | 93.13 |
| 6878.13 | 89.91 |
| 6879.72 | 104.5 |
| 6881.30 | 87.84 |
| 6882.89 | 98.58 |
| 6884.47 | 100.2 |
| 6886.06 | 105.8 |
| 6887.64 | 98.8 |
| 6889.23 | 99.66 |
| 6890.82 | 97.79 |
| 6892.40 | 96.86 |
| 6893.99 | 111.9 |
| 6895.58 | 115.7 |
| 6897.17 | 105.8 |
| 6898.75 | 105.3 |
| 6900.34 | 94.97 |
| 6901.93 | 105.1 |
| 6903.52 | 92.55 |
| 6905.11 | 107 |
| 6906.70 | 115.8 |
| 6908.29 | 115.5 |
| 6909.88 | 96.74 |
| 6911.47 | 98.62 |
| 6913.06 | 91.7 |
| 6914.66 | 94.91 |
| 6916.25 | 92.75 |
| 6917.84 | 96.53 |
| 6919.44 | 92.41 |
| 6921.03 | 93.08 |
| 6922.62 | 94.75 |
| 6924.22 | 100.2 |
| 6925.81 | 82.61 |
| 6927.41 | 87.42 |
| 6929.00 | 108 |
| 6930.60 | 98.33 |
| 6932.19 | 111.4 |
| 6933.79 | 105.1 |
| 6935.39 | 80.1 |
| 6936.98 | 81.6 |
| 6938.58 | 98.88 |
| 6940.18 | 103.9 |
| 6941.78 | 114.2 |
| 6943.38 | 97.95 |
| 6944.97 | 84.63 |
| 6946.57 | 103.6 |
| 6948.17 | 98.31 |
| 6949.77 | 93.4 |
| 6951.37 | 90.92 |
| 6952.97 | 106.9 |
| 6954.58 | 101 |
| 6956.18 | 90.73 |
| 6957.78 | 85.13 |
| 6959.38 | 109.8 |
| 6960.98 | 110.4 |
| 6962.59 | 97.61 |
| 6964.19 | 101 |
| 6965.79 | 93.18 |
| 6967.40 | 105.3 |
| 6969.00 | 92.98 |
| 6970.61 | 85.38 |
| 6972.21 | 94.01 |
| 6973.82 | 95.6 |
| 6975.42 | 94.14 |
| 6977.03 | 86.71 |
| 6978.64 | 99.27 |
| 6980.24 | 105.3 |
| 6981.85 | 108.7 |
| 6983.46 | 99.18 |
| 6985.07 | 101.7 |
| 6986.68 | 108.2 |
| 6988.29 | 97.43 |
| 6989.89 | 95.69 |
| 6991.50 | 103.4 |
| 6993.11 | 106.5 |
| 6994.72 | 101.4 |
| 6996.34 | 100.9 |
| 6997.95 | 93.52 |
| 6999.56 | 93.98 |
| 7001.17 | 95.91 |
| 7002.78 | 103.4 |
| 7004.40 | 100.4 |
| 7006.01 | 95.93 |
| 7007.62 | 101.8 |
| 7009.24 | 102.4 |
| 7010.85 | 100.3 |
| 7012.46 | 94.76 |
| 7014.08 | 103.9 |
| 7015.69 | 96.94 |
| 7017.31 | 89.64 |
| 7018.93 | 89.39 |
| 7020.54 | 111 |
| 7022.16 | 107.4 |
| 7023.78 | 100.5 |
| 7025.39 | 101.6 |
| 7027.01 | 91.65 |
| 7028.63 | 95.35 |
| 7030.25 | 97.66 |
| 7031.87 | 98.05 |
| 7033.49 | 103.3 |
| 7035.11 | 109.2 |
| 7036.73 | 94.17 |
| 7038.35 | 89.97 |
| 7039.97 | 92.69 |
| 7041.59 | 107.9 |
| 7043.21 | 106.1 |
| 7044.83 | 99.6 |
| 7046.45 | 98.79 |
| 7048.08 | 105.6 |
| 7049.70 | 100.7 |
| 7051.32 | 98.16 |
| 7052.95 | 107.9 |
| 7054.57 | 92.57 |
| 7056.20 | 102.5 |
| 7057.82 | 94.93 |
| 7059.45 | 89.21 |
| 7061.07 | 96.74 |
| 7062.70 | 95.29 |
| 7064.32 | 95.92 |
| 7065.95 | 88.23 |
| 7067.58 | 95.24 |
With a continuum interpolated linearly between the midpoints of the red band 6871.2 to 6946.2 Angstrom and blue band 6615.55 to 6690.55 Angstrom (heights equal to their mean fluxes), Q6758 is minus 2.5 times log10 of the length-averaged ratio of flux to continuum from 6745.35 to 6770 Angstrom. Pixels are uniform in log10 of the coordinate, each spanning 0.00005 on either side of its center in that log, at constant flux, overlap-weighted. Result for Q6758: 0.03 mag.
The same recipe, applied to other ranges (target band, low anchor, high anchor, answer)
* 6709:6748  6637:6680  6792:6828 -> -0.08 mag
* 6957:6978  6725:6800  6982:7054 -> 0.03 mag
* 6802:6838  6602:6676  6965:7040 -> 0.04 mag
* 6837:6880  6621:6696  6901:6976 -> 0.06 mag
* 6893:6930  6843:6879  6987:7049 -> -0.06 mag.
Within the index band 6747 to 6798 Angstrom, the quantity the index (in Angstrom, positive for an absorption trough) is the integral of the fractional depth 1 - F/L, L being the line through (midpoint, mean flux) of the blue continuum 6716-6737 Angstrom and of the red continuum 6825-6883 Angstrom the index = 2.8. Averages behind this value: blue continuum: 106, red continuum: 92.4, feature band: 95.3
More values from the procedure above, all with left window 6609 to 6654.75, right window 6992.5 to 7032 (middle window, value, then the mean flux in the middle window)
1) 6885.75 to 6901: -0.79 Angstrom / 103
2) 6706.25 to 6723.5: -1.62 Angstrom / 106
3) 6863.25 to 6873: 1.04 Angstrom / 87.7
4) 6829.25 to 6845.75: 0.93 Angstrom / 92.3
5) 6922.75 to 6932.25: 0.16 Angstrom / 96.7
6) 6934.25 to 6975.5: 0.79 Angstrom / 96.7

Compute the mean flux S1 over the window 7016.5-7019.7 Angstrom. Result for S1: 89.3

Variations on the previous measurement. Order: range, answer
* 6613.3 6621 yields 97.5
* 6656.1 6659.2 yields 101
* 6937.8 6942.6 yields 106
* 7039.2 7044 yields 102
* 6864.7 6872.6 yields 84.7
